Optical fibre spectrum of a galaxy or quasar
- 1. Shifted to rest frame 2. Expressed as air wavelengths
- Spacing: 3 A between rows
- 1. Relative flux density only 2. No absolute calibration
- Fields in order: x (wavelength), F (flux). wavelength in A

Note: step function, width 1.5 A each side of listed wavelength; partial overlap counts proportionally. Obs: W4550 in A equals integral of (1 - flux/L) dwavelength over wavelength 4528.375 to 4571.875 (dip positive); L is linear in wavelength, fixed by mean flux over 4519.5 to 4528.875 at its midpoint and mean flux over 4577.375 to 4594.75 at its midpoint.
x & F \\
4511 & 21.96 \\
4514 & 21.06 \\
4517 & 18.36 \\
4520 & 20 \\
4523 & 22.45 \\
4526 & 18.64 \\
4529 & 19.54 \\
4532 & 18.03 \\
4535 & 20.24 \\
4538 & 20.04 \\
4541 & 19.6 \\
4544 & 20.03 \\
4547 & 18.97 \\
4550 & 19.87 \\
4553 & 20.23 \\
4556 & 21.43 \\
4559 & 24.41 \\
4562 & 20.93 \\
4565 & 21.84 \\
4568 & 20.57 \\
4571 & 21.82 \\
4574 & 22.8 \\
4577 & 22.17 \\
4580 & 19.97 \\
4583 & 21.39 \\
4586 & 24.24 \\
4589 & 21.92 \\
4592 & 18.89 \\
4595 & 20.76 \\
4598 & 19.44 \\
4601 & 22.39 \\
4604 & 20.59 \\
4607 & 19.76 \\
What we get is 0.45 A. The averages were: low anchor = 20.3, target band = 20.5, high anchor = 21.3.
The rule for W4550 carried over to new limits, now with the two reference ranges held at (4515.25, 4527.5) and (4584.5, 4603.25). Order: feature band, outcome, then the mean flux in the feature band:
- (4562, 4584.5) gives -0.7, 21.5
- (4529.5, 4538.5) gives 0.3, 19.4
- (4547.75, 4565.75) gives -0.7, 21.3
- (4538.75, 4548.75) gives 0.4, 19.6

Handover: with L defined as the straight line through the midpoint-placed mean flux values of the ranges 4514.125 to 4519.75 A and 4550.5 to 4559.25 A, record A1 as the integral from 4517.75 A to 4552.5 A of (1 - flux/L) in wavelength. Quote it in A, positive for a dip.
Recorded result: 1.0 A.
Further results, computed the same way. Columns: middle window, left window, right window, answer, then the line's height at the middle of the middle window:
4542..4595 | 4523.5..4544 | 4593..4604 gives -2.7 A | 20.2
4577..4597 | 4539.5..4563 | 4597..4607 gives -0.5 A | 20.7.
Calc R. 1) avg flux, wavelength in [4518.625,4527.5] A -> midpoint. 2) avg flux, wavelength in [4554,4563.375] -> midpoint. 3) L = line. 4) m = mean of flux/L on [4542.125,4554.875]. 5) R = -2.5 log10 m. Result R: 0.10 mag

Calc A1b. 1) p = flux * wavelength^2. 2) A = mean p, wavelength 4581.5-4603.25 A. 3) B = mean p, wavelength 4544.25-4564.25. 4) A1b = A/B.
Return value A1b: 1.03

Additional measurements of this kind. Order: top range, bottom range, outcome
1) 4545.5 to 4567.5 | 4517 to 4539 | 1.08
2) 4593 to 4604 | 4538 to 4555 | 1.07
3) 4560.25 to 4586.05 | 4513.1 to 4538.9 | 1.12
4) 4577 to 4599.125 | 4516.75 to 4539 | 1.10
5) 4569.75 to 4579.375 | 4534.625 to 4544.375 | 1.12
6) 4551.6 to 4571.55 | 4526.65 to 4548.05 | 1.12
